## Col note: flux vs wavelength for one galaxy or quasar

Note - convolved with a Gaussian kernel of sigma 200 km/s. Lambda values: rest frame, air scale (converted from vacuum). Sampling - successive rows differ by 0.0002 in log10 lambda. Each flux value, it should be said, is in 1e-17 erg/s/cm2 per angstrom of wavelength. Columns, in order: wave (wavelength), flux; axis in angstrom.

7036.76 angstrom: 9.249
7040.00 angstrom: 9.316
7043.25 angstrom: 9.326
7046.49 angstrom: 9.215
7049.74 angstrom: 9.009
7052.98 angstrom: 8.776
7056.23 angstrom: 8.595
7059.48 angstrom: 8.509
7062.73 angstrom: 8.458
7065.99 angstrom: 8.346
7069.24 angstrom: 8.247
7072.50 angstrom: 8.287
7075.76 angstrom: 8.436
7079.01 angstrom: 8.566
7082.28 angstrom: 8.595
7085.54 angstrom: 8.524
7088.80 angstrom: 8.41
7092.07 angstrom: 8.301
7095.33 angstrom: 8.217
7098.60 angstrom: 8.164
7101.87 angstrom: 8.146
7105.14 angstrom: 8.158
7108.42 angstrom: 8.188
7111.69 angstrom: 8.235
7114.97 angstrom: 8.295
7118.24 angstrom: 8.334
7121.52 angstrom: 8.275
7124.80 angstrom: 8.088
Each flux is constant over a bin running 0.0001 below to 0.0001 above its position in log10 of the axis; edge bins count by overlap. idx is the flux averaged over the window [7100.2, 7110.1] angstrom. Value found 8.16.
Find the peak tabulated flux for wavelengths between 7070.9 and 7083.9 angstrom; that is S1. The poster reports 8.595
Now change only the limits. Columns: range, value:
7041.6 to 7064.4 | 9.326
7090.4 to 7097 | 8.301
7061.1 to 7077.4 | 8.458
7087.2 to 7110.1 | 8.41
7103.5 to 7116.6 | 8.295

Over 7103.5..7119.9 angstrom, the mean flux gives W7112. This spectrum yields 8.24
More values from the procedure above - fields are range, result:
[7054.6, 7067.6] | 8.47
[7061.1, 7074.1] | 8.33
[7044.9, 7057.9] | 8.9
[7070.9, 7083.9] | 8.47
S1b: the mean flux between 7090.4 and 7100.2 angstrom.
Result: 8.23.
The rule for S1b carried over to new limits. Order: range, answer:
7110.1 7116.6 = 8.26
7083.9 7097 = 8.37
